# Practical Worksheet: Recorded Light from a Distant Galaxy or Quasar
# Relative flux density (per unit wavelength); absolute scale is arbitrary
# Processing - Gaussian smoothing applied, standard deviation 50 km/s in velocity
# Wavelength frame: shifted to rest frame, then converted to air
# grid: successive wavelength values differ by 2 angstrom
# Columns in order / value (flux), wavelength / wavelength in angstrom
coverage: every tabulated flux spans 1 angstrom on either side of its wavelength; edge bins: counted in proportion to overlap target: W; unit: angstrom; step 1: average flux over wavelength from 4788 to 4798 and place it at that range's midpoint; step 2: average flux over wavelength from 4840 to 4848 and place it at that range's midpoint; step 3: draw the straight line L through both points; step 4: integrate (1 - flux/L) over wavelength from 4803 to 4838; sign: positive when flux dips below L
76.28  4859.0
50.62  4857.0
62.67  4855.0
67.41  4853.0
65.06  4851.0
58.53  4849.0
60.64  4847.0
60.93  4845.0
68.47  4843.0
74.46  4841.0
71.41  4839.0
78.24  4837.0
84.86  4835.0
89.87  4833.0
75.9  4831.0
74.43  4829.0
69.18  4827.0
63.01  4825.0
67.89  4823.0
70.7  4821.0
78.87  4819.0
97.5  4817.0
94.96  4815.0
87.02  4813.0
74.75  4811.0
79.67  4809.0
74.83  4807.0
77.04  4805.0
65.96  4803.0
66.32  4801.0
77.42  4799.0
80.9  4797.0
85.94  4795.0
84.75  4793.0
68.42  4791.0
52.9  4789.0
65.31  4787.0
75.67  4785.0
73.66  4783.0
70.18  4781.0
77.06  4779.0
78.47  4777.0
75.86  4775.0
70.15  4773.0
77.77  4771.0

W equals -4.2 angstrom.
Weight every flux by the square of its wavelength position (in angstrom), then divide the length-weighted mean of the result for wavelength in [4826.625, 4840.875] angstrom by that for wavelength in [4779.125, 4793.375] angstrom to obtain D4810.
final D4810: 1.14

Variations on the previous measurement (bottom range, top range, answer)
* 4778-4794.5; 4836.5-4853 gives 0.96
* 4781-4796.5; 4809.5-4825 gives 1.12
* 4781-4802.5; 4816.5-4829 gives 1.02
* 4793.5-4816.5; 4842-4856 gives 0.82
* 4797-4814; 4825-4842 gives 1.02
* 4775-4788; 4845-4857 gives 0.86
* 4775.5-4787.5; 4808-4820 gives 1.17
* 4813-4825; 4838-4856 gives 0.82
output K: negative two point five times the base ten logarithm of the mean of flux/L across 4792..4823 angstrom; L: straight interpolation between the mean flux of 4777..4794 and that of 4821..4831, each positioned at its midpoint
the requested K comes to -0.13 mag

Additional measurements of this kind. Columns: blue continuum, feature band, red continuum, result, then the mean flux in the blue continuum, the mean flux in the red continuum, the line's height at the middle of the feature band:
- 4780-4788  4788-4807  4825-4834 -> -0.012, 71.2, 75.8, 72.6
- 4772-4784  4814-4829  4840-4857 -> -0.139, 74.2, 63.9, 67.9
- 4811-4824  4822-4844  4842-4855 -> -0.027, 82.2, 63.4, 72.8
